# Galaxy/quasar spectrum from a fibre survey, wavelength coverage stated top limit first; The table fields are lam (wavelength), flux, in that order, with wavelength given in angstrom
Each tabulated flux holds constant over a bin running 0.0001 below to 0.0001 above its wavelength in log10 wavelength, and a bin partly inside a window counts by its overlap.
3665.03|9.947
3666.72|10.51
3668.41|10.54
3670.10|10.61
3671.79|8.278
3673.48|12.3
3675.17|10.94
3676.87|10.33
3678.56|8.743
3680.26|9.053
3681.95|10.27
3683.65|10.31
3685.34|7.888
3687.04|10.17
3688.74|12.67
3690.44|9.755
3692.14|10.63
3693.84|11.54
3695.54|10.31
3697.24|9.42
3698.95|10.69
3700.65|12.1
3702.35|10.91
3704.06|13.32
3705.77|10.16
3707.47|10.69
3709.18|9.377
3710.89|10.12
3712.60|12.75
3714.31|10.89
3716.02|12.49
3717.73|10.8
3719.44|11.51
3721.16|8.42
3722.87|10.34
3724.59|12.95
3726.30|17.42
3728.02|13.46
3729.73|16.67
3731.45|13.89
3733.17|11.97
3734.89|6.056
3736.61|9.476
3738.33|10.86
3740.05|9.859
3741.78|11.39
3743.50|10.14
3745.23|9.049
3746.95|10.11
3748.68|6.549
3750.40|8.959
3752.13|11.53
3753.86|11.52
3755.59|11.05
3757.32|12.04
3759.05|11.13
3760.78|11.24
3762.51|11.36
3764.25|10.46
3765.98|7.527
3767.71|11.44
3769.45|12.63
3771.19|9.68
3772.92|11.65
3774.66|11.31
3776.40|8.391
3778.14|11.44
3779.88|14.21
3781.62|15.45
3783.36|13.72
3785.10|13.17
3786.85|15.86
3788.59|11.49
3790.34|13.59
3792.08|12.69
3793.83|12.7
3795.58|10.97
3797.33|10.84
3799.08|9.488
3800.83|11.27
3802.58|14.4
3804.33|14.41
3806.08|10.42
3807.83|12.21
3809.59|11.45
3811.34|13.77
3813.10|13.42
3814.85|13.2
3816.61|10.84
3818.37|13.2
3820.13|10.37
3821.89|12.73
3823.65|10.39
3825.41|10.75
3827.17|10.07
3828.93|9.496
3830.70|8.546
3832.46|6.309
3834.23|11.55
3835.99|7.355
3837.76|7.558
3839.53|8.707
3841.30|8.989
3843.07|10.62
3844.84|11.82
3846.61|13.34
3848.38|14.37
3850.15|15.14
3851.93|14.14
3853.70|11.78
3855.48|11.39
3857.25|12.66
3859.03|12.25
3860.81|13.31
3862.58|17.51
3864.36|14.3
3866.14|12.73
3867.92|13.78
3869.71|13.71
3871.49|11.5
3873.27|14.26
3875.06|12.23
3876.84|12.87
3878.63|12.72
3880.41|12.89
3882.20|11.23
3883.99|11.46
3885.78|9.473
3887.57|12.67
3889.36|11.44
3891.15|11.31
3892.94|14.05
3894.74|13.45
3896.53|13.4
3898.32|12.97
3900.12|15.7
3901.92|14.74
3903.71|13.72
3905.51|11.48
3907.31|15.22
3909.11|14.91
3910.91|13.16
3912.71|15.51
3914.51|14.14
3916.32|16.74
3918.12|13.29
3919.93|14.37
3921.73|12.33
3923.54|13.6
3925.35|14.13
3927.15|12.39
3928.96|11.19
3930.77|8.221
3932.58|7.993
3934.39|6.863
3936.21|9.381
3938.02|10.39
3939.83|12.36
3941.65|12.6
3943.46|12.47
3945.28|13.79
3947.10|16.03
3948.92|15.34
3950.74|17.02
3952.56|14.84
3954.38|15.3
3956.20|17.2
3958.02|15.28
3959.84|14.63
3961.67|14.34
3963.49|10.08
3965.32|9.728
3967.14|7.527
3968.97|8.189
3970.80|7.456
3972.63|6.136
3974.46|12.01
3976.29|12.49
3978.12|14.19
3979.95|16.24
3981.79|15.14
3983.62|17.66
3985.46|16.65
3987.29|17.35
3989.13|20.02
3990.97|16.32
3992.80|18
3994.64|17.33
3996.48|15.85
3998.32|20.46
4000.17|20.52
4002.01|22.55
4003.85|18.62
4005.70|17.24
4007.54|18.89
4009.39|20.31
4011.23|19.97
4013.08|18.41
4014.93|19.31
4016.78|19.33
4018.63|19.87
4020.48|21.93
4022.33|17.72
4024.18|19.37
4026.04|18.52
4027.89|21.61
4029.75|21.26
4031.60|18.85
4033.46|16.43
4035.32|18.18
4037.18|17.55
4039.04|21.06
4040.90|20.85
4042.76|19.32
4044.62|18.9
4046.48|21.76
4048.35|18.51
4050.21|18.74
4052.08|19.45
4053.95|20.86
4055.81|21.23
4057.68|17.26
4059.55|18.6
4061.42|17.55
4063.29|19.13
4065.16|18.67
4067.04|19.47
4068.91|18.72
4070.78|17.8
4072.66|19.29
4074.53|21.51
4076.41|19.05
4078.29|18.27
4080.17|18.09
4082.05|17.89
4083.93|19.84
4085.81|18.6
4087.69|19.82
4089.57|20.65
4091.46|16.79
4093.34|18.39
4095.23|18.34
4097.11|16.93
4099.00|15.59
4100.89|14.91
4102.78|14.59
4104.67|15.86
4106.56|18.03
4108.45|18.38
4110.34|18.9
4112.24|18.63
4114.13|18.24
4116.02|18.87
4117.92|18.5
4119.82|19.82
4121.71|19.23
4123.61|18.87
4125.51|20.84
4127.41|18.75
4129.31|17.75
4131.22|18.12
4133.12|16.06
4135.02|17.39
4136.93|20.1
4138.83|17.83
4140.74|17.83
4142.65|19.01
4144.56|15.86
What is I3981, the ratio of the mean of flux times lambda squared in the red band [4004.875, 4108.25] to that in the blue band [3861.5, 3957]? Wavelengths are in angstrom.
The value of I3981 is 1.5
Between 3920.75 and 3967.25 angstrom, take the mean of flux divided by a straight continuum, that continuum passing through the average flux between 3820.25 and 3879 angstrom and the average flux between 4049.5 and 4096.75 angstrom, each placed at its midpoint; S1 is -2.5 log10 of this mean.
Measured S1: 0.18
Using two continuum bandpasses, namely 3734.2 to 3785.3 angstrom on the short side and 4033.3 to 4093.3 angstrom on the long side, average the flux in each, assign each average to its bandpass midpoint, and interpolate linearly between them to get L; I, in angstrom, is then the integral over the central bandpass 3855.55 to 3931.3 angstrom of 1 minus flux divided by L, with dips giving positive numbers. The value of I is 6.5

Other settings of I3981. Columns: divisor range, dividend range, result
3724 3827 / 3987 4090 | 1.88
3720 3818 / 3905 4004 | 1.32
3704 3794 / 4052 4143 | 1.93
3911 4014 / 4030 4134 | 1.37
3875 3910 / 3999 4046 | 1.61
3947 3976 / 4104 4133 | 1.61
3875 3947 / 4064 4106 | 1.57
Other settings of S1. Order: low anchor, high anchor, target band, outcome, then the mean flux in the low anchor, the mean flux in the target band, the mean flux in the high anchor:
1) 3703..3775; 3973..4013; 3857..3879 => 0.07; 11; 13.4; 17.4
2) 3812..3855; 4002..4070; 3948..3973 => 0.28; 11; 12.5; 19.3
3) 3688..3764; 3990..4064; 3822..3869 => 0.24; 11.1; 11.5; 19.2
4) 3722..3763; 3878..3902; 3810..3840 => 0.14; 11.2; 10.5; 12.6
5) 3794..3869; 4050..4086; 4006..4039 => -0.10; 11.7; 19.3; 19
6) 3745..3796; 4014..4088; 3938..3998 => 0.20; 11.5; 14.1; 19.2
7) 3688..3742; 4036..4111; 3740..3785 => 0.13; 11.3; 11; 18.6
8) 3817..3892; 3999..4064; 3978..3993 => 0.03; 11.7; 16.9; 19.4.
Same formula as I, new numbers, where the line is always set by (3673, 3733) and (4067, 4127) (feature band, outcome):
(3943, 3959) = 0.4 angstrom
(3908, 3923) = 0.8 angstrom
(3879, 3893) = 2.7 angstrom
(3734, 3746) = 2.4 angstrom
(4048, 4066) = -1.4 angstrom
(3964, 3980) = 6.0 angstrom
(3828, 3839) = 4.1 angstrom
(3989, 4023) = -4.7 angstrom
